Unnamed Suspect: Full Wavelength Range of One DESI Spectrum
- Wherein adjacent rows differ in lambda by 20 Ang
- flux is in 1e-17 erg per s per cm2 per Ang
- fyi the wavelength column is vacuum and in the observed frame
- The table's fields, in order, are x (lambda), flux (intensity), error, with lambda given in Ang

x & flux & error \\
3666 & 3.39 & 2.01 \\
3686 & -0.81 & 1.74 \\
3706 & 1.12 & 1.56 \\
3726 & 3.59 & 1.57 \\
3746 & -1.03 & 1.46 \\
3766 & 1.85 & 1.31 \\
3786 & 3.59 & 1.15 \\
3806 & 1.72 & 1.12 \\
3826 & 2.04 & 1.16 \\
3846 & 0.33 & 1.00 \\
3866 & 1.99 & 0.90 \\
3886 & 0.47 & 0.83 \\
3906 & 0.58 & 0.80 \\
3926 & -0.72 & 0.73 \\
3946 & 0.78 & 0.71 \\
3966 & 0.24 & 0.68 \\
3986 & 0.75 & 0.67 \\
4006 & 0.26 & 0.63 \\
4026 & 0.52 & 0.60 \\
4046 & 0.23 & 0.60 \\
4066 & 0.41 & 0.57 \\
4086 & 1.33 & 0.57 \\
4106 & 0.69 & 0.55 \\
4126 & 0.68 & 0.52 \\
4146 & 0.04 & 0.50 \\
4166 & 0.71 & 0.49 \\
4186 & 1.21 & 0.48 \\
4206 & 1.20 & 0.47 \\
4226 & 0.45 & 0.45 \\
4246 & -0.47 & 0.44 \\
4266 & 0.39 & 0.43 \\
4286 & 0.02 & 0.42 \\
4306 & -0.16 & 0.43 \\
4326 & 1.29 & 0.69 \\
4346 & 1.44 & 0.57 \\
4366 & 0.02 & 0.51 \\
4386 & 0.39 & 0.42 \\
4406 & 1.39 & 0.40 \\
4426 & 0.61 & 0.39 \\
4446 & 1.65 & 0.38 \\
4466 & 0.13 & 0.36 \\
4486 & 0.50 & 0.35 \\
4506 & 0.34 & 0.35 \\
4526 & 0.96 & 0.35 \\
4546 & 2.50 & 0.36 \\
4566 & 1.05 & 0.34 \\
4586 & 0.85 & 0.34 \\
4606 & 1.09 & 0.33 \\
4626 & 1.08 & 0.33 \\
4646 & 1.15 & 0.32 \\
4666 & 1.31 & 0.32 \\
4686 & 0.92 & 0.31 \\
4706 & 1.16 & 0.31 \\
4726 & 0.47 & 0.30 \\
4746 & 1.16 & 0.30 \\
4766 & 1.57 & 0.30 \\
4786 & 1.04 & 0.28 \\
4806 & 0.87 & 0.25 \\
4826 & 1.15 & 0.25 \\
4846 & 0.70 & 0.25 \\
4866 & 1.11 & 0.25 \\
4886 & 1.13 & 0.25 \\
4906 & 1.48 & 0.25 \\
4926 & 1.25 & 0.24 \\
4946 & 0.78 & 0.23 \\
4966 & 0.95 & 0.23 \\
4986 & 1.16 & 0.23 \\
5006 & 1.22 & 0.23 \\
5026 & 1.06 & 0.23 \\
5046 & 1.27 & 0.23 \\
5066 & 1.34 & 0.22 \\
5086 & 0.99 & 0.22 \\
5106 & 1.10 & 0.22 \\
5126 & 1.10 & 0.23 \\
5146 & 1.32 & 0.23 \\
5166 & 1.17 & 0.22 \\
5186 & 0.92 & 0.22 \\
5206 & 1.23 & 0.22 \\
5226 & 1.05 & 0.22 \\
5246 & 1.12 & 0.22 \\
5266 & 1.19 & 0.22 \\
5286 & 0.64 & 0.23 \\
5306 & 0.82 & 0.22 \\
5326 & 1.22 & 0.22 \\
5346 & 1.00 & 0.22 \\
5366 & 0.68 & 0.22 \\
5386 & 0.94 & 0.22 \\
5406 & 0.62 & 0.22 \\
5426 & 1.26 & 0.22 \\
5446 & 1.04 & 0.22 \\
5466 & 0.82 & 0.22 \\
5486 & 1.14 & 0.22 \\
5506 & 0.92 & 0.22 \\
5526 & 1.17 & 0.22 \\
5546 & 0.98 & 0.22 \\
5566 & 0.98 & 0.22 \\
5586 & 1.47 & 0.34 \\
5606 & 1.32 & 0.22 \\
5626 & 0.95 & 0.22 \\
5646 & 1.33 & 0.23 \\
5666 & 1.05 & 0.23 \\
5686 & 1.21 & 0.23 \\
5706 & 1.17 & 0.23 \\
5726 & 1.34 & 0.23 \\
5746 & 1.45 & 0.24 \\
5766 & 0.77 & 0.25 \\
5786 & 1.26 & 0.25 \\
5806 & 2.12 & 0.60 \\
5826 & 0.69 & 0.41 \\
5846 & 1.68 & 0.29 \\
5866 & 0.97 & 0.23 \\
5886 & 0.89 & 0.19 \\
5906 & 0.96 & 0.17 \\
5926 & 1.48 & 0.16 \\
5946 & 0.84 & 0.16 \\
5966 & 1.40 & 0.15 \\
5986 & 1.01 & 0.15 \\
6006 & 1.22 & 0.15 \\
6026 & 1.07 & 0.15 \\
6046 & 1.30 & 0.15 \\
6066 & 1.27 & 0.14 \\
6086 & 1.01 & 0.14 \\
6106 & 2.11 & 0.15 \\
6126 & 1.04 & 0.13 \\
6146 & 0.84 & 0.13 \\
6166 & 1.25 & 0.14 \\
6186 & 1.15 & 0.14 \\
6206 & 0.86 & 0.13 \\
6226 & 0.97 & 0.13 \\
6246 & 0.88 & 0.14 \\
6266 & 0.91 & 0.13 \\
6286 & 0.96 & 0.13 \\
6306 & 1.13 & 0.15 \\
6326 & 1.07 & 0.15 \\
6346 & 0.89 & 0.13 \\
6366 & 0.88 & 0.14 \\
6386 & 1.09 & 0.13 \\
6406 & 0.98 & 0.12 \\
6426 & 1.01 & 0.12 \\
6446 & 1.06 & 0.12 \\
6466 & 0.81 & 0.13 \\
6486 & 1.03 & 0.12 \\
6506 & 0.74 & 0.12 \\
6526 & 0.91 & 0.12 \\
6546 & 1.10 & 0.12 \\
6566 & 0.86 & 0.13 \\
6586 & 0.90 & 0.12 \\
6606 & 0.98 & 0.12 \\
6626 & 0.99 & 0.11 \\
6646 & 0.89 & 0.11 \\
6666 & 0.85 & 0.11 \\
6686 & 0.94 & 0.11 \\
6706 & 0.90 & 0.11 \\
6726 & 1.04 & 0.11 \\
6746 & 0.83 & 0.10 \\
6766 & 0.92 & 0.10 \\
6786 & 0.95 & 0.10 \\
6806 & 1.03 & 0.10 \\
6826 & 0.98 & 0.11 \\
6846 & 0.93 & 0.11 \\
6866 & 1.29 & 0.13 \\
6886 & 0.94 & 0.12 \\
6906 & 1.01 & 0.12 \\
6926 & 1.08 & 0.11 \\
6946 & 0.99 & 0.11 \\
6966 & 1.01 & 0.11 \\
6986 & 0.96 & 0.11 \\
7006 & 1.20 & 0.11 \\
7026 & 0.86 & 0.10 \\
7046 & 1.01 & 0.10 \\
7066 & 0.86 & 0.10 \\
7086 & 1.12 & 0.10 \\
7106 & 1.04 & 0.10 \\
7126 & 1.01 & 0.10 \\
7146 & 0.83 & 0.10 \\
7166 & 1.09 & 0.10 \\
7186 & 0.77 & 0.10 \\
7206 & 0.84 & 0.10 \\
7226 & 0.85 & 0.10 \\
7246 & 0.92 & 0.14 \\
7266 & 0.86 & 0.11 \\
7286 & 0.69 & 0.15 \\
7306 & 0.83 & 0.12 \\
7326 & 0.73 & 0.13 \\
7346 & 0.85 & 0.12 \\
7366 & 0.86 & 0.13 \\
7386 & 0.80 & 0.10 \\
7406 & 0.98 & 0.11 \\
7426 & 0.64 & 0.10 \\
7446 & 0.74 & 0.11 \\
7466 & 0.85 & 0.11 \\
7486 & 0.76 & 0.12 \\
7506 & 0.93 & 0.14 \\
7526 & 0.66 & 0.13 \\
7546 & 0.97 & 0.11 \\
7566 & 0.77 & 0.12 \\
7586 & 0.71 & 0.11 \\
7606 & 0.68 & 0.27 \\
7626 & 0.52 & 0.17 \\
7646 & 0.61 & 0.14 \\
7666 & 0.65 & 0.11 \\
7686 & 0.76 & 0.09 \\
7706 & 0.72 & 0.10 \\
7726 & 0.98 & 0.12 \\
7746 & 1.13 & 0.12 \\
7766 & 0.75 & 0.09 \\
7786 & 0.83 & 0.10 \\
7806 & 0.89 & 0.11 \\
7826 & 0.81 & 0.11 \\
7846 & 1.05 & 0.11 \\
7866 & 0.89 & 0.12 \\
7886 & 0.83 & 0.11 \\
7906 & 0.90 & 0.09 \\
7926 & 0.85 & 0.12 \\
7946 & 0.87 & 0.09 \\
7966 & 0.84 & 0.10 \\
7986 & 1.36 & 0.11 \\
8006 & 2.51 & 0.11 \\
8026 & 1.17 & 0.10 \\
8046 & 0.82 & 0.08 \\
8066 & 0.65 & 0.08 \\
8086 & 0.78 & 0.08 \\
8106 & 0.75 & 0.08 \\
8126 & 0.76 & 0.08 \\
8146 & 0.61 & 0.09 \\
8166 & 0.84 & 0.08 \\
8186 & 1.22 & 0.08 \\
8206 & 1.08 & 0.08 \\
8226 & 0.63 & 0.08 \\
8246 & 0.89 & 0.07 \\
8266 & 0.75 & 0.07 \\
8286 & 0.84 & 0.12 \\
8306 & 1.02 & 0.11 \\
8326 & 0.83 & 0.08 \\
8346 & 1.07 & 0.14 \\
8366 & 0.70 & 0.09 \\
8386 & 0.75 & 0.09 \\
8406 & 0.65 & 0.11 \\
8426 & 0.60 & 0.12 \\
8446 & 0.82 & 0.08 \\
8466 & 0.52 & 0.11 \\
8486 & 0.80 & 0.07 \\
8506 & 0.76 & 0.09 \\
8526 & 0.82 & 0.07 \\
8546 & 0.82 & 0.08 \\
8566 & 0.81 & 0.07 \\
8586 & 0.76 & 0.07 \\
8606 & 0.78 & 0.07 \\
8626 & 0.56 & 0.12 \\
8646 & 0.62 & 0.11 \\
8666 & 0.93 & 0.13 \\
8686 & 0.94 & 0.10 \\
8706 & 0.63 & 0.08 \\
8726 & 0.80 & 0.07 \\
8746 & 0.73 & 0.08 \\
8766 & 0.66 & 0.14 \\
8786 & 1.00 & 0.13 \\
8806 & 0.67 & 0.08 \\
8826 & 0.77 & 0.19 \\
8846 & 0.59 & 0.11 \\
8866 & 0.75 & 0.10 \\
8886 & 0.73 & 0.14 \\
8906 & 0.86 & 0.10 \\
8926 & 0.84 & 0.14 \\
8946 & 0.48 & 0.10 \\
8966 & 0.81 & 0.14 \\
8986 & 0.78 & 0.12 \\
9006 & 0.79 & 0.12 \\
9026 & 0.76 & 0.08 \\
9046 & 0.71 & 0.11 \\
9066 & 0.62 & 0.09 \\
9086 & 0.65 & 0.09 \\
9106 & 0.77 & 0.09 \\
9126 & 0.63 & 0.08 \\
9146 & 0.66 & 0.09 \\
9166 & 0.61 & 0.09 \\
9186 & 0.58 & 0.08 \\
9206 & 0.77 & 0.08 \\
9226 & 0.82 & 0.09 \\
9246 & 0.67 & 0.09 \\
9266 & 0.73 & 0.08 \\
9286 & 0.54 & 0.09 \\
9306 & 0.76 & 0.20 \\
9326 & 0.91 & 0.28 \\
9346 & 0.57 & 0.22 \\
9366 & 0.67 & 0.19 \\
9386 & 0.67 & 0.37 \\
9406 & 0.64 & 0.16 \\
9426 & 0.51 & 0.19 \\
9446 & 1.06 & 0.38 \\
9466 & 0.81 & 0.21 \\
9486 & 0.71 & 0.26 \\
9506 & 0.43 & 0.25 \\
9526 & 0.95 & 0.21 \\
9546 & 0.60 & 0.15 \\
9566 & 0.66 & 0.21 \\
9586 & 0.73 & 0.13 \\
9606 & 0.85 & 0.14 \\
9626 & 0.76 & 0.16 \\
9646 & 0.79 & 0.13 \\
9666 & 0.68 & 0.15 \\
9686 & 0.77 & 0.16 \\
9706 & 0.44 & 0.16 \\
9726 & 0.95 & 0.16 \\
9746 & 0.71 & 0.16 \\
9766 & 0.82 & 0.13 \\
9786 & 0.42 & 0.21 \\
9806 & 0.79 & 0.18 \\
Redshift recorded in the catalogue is 0.218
